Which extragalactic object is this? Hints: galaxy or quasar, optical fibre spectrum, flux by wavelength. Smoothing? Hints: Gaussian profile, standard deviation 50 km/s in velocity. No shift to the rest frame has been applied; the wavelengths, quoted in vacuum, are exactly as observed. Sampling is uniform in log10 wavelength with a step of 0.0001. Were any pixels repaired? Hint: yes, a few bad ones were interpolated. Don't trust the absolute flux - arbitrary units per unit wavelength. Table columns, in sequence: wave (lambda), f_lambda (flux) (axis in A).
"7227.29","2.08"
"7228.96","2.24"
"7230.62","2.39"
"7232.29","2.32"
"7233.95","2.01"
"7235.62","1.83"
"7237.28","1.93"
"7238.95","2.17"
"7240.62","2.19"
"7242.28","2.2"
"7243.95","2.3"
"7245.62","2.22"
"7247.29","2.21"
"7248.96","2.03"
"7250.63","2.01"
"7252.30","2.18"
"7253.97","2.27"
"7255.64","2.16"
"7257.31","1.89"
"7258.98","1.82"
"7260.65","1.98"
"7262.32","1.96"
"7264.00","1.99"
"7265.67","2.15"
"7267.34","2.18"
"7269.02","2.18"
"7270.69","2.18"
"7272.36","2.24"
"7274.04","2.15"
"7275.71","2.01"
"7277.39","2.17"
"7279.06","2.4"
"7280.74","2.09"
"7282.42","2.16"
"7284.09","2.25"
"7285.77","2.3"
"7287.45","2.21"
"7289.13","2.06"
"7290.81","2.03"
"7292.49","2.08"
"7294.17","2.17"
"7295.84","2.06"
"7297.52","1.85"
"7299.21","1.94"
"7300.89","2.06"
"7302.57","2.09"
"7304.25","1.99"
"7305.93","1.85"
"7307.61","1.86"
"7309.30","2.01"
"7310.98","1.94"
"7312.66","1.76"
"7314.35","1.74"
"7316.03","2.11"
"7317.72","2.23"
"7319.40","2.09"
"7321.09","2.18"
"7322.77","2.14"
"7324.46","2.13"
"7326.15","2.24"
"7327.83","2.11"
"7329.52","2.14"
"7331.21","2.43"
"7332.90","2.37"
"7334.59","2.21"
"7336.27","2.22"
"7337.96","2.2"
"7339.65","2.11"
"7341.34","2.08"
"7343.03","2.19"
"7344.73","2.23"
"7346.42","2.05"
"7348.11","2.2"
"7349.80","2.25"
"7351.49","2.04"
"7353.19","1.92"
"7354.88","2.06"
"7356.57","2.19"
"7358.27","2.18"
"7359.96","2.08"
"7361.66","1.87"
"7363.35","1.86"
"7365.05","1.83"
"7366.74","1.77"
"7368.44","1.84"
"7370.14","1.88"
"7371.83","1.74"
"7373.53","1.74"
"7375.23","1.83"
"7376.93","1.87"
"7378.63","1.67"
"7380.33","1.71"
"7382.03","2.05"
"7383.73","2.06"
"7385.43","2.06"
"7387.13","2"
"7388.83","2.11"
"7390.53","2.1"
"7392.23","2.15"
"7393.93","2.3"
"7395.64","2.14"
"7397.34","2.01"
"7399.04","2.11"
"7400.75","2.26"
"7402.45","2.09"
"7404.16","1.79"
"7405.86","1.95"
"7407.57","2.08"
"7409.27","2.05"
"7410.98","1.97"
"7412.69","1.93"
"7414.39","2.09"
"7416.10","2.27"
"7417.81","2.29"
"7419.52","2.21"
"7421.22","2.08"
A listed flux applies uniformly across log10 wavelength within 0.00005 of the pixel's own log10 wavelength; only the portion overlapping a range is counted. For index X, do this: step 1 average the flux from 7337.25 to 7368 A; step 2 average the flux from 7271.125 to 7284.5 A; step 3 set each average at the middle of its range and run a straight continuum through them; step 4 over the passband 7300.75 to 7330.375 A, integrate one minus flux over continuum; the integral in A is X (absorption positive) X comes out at 1.1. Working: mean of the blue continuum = 2.18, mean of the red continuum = 2.06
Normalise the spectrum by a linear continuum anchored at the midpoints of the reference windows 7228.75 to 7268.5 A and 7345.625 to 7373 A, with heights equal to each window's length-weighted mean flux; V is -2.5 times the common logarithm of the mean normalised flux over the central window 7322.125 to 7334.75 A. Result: -0.10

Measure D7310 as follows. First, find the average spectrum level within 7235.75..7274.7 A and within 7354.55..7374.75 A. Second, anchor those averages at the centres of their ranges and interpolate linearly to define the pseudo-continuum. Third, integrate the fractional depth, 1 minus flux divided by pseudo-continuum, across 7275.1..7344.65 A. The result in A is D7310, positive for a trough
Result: -3.3 A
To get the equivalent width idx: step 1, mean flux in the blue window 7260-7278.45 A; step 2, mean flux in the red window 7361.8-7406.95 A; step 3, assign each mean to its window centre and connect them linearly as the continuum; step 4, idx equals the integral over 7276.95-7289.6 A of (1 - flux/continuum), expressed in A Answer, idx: -0.7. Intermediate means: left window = 2.11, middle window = 2.21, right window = 1.96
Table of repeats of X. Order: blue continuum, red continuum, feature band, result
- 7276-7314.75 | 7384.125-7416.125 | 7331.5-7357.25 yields -1.3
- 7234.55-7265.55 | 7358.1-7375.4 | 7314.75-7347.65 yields -4.2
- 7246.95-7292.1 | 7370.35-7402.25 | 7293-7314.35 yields 1.3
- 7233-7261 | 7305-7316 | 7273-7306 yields -2.6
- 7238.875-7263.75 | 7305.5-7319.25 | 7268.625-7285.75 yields -1.3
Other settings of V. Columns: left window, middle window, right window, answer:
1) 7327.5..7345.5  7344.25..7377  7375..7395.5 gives 0.074 mag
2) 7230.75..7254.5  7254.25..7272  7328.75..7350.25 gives 0.047 mag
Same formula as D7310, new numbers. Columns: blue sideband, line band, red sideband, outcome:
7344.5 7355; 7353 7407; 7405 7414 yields 2.0 A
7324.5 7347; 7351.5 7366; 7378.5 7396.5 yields 0.9 A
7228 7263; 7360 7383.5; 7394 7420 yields 2.9 A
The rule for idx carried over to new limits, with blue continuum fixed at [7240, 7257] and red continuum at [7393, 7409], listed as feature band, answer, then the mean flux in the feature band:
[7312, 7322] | 0.5 A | 2.02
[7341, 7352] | -0.2 A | 2.15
